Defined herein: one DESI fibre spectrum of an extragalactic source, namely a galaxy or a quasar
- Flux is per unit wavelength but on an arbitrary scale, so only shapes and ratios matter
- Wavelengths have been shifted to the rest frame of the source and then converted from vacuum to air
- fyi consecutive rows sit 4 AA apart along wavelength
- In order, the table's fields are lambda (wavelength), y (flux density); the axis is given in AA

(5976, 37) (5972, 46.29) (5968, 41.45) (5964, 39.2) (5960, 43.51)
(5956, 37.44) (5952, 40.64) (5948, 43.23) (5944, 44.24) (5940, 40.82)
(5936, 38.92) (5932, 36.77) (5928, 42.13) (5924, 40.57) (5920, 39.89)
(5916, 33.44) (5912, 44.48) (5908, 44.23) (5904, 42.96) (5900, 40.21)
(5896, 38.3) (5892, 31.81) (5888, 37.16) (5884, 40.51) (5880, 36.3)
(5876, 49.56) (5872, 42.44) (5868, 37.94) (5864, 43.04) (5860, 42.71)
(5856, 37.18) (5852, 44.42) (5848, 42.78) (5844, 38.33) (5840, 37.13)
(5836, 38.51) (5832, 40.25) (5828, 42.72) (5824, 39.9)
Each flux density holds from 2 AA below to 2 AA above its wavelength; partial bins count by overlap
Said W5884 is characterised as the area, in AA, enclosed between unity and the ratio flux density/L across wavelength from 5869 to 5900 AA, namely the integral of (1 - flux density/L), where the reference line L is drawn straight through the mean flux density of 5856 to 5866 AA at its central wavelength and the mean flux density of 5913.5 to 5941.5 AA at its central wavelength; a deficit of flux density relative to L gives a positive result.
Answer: 1.0 AA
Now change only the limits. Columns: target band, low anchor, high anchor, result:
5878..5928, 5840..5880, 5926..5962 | 2.3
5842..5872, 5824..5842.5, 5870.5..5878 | 1.7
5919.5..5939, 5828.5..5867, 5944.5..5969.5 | 0.6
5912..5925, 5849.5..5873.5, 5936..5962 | 0.8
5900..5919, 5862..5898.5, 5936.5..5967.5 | -0.4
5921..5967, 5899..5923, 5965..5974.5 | 1.5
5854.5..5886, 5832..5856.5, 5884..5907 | -1.6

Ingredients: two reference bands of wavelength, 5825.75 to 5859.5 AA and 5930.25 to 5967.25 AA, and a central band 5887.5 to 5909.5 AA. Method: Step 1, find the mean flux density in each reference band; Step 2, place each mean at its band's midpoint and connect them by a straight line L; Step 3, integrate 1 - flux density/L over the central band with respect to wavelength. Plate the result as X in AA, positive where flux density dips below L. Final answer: 0.7 AA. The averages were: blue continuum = 40.3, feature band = 39.1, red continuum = 40.6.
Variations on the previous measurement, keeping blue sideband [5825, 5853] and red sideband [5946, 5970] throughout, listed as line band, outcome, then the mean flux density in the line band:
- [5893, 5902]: 0.5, 38.4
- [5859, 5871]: -0.2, 41.2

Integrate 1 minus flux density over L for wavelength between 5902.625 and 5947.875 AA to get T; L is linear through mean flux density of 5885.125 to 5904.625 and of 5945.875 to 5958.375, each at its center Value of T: -1.8 AA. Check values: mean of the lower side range 37.9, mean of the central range 40.8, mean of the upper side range 40.6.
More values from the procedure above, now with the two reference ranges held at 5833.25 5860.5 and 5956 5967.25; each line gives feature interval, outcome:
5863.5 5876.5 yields -0.8 AA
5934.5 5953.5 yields -0.5 AA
